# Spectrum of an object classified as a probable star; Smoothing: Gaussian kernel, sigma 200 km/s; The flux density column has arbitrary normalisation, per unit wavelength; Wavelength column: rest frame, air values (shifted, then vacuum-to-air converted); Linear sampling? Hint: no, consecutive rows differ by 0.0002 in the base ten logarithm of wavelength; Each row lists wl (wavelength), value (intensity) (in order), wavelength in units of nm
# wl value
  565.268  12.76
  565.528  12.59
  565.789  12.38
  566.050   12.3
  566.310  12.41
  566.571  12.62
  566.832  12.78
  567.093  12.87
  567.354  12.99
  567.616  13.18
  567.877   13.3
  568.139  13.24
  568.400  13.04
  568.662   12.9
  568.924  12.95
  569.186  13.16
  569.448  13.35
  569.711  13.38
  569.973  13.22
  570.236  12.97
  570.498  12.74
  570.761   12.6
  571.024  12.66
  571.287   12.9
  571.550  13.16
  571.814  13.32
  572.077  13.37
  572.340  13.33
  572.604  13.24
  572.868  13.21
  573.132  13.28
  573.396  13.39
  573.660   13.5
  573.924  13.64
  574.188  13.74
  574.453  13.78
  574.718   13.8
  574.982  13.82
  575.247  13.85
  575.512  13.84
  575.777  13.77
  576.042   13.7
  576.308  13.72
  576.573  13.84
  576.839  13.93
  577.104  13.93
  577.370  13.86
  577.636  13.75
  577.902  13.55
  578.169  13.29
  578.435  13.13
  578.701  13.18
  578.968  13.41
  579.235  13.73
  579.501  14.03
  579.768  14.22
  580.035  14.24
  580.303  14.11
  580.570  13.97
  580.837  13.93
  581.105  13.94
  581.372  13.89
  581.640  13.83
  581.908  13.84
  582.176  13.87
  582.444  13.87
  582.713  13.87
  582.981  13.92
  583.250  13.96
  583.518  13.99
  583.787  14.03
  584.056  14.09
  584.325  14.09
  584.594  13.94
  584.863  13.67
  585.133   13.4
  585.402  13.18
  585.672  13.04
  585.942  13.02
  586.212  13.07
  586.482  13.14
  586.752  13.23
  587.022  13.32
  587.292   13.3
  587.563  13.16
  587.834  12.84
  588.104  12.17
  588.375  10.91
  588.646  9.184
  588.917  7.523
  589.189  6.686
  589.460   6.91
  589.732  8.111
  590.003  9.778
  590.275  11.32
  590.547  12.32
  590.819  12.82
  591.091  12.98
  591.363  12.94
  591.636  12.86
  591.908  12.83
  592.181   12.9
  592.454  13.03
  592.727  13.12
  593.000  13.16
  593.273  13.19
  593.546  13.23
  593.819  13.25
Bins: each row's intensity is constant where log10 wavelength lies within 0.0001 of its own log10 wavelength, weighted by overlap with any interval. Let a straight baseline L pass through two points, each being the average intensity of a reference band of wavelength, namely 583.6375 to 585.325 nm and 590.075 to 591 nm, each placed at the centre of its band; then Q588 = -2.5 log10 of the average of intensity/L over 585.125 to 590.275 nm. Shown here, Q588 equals 0.146 mag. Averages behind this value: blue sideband 13.8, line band 11.3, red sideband 12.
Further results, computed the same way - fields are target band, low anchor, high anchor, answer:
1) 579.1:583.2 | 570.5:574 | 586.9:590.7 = -0.19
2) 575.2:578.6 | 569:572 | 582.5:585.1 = -0.02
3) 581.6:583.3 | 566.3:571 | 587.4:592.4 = -0.18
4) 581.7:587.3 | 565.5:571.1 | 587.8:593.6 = -0.16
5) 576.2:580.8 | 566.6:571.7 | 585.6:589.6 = -0.13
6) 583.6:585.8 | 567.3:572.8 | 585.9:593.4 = -0.13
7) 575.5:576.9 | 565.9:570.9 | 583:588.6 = -0.06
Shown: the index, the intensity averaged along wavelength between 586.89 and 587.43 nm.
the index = 13.3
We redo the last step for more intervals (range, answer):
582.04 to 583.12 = 13.9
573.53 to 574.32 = 13.6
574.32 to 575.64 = 13.8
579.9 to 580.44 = 14.2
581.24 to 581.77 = 13.9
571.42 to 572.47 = 13.3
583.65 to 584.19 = 14.1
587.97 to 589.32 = 9.29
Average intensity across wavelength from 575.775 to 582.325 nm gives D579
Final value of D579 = 13.8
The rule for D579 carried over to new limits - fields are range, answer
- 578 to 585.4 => 13.8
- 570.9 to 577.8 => 13.6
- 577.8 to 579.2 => 13.3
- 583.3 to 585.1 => 13.9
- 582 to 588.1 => 13.5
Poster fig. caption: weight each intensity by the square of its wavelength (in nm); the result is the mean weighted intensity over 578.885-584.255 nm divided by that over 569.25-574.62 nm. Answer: 1.09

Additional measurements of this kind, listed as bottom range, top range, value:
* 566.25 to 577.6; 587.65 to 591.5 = 0.84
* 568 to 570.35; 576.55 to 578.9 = 1.07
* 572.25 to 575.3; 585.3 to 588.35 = 1.00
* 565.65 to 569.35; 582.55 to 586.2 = 1.13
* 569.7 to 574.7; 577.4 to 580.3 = 1.06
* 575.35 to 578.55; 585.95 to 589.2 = 0.89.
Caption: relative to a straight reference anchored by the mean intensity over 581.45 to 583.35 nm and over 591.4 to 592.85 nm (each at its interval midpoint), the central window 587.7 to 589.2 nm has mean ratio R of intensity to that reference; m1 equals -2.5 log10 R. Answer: 0.29 mag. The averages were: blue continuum 13.9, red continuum 12.9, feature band 10.1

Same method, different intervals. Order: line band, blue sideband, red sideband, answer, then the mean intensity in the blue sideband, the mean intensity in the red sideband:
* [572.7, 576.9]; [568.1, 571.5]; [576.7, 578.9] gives -0.025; 13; 13.6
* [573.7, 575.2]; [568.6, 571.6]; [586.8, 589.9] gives -0.113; 13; 10.4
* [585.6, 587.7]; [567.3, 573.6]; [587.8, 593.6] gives -0.127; 13.1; 11.4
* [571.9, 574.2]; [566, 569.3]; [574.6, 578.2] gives 0.004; 12.9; 13.8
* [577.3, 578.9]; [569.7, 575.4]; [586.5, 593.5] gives -0.053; 13.3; 11.7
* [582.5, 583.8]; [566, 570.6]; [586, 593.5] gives -0.150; 13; 11.8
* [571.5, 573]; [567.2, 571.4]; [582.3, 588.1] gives -0.012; 13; 13.5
